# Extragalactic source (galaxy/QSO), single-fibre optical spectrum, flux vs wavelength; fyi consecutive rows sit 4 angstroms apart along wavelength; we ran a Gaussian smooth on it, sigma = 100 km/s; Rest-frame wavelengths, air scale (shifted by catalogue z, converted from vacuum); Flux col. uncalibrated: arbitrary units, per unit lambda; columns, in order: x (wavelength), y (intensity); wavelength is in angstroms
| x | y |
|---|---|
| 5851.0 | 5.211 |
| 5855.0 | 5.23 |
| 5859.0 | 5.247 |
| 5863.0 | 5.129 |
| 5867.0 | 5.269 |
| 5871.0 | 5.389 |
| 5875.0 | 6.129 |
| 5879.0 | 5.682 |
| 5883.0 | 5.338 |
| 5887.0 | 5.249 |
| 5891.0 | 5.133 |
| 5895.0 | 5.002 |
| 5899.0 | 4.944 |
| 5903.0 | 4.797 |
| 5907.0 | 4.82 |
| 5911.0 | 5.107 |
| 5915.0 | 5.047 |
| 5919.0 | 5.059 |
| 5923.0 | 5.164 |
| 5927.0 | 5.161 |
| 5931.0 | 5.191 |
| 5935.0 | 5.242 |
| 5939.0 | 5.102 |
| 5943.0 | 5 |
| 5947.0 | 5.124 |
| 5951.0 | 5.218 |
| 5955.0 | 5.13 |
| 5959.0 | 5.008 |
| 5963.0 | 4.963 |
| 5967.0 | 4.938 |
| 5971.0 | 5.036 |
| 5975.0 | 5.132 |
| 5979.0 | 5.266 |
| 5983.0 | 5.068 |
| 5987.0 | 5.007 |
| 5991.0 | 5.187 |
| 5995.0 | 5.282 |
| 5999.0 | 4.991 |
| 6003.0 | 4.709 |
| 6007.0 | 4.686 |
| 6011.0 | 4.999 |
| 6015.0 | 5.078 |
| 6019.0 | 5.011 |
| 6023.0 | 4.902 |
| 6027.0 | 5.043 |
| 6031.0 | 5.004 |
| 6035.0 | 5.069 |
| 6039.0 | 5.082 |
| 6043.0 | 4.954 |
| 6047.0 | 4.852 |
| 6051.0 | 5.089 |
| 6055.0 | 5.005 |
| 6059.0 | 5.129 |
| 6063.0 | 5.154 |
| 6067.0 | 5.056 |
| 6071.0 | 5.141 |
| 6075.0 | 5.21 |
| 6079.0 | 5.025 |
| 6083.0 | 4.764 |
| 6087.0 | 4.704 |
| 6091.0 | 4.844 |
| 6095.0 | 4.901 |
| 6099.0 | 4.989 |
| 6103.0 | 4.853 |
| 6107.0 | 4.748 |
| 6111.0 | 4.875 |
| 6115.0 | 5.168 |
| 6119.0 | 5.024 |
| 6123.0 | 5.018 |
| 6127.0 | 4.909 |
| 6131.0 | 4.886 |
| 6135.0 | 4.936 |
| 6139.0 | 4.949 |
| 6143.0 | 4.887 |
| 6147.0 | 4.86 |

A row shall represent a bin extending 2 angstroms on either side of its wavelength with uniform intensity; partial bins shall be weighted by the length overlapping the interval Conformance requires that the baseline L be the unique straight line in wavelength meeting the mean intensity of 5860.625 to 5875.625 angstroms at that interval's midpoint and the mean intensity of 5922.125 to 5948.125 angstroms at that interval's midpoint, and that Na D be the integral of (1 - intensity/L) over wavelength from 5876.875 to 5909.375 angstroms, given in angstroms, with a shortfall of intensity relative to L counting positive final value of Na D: 1.2 angstroms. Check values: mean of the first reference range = 5.41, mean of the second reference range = 5.14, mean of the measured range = 5.12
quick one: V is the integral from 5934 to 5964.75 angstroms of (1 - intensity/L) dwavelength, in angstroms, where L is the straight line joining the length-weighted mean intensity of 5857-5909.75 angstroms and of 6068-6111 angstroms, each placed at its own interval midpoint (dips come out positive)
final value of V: 0.2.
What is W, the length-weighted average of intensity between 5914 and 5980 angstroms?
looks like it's 5.1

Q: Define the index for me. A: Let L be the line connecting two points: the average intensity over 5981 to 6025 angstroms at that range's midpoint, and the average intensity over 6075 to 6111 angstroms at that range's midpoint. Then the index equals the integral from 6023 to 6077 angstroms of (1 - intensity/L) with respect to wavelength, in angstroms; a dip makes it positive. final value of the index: -1.4 angstroms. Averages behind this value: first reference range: 4.99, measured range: 5.05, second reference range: 4.87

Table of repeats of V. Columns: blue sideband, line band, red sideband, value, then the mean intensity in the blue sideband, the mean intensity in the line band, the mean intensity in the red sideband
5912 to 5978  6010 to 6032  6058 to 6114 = 0.07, 5.1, 5.01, 4.96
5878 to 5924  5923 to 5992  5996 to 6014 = -1.71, 5.1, 5.1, 4.88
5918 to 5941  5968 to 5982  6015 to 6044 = -0.09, 5.16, 5.12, 5.02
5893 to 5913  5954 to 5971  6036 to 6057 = -0.15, 4.93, 5.01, 5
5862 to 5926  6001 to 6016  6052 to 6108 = 0.61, 5.2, 4.85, 4.97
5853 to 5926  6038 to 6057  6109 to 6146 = 0.19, 5.21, 4.99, 4.96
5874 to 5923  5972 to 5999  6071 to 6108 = -0.47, 5.17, 5.14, 4.91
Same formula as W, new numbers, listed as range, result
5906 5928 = 5.07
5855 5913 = 5.23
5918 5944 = 5.14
